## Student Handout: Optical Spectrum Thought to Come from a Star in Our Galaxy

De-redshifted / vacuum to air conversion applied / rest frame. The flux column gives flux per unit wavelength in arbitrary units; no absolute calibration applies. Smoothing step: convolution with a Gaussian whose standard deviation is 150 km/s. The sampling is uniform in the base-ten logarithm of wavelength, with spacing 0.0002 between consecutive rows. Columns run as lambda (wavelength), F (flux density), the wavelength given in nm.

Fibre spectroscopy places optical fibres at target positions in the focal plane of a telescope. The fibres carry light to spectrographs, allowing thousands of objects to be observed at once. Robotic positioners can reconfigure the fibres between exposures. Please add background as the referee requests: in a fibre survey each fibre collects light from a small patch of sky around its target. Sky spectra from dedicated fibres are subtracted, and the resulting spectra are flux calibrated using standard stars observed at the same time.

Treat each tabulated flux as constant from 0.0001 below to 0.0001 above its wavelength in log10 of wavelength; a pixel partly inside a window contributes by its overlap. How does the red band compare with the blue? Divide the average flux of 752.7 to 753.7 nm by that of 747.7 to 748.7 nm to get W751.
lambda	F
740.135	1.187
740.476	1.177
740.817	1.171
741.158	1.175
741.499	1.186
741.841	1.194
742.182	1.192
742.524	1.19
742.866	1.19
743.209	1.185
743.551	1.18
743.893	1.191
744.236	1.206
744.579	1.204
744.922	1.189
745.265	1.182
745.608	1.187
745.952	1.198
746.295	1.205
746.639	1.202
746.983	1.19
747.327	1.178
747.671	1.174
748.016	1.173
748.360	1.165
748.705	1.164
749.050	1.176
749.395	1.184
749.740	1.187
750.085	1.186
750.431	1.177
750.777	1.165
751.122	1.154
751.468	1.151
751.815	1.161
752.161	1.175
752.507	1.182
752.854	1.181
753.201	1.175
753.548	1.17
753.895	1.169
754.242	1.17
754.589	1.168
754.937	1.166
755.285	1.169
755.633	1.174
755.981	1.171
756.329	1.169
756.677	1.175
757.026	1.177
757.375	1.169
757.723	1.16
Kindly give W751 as 1.0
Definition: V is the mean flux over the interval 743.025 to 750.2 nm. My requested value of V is 1.19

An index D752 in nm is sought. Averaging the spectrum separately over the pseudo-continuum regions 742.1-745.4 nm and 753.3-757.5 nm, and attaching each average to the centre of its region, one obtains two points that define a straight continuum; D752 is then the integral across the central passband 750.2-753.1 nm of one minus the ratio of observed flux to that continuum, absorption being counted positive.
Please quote 0.02 nm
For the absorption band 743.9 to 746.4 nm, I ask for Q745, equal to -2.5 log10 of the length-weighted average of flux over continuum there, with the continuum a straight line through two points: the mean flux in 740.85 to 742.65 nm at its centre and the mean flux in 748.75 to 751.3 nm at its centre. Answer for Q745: -0.01 mag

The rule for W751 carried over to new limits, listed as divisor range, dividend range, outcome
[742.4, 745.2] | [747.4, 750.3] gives 0.99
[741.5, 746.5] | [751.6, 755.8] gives 0.98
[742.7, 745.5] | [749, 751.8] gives 0.98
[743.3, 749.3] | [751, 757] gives 0.99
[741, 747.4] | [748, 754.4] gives 0.98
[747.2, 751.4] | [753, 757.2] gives 1.00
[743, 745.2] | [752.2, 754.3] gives 0.99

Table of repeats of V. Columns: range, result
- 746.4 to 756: 1.17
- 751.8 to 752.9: 1.18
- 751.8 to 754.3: 1.17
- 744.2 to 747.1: 1.2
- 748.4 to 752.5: 1.17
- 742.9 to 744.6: 1.19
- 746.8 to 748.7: 1.18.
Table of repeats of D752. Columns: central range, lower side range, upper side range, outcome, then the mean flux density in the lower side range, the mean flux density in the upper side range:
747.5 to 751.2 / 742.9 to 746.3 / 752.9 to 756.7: 0.03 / 1.19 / 1.17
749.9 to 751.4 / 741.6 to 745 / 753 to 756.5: 0.01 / 1.19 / 1.17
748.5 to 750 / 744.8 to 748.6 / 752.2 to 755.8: 0.00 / 1.19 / 1.17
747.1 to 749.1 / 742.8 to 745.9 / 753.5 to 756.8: 0.02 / 1.19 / 1.17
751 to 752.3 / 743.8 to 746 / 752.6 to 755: 0.02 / 1.19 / 1.17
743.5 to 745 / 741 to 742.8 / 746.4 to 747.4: -0.01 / 1.19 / 1.19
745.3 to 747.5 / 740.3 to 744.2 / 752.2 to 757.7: -0.02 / 1.19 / 1.17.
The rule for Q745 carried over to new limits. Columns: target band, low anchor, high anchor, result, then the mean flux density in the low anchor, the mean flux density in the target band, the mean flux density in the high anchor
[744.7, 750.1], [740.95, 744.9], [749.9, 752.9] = 0.00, 1.19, 1.18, 1.17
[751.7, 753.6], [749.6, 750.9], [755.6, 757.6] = 0.00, 1.18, 1.17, 1.17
